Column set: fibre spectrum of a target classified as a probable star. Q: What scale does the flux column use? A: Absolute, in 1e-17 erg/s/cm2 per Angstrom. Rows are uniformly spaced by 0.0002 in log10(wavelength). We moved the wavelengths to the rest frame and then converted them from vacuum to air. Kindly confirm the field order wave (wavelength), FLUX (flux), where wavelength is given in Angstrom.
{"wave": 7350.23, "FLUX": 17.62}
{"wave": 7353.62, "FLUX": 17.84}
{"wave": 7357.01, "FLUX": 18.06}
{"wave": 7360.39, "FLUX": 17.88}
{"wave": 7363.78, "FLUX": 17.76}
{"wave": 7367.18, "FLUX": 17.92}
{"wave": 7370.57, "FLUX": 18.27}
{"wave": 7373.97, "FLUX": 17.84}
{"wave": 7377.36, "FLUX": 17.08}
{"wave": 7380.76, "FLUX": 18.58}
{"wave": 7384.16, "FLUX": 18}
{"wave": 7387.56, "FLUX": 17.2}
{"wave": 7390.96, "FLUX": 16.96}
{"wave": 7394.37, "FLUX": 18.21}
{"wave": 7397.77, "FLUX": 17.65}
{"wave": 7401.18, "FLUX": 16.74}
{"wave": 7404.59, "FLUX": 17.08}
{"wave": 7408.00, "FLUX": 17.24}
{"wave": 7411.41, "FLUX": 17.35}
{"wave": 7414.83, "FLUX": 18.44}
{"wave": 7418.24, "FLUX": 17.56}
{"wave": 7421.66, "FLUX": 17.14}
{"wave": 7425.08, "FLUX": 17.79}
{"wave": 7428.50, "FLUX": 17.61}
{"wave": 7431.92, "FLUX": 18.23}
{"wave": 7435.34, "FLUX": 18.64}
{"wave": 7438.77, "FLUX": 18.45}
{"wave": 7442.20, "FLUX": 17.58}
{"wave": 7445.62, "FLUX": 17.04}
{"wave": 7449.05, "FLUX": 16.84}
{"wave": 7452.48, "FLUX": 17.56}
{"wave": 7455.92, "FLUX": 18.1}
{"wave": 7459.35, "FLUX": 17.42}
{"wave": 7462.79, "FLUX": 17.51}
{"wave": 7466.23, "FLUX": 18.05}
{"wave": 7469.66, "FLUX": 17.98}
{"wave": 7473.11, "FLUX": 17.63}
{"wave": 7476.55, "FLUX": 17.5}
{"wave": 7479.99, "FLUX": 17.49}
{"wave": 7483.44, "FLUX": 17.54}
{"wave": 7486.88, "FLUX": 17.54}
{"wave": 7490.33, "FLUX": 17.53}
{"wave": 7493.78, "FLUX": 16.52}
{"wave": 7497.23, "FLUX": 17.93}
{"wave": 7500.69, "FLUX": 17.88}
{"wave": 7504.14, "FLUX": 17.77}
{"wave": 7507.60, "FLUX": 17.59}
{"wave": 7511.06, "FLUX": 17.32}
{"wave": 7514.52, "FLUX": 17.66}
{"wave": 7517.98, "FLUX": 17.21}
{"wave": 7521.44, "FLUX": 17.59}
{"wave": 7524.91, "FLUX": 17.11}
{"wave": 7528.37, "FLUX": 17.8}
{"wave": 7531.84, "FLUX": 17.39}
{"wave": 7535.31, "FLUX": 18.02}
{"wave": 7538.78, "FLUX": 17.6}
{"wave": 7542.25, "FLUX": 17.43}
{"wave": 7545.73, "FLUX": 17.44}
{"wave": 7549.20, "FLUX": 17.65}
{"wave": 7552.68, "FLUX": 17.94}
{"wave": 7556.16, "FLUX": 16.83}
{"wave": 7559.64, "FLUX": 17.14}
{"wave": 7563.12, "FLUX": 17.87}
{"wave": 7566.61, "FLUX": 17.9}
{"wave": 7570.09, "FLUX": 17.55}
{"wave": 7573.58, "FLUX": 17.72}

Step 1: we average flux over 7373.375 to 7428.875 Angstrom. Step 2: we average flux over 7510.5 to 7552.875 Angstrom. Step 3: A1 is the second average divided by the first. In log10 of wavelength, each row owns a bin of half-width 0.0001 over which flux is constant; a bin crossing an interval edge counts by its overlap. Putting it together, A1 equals 1.0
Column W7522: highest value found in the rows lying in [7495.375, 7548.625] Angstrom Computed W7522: 18.02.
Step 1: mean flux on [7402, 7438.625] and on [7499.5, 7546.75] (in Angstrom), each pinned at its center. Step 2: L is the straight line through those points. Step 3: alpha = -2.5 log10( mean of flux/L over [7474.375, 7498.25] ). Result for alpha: 0.01 mag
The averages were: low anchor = 17.7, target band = 17.4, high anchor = 17.6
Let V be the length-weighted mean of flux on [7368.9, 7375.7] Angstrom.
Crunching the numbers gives 18.1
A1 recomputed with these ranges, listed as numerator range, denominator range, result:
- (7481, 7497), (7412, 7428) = 0.98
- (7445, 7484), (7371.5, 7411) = 1.00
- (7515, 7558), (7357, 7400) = 0.98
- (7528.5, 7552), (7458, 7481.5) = 1.00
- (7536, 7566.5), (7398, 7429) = 1.00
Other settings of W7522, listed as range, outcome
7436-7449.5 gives 18.45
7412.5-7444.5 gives 18.64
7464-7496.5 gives 18.05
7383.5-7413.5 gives 18.21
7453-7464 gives 18.1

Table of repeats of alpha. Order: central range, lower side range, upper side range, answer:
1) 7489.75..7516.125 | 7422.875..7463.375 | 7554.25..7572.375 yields 0.005 mag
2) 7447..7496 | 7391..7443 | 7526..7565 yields 0.007 mag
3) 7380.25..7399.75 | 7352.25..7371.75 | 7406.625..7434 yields 0.007 mag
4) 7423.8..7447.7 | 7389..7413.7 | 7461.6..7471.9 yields -0.018 mag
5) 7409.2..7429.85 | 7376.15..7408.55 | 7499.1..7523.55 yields -0.008 mag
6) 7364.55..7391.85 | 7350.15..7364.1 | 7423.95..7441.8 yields 0.011 mag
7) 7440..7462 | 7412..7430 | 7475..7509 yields 0.010 mag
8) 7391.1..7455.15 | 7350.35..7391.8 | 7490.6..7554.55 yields 0.006 mag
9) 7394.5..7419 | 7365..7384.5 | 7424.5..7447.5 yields 0.027 mag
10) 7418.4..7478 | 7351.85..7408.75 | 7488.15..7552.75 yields -0.006 mag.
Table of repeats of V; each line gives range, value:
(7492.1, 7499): 17.2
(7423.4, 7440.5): 18.1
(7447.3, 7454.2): 17.2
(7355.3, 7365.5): 17.9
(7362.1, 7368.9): 17.8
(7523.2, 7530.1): 17.5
